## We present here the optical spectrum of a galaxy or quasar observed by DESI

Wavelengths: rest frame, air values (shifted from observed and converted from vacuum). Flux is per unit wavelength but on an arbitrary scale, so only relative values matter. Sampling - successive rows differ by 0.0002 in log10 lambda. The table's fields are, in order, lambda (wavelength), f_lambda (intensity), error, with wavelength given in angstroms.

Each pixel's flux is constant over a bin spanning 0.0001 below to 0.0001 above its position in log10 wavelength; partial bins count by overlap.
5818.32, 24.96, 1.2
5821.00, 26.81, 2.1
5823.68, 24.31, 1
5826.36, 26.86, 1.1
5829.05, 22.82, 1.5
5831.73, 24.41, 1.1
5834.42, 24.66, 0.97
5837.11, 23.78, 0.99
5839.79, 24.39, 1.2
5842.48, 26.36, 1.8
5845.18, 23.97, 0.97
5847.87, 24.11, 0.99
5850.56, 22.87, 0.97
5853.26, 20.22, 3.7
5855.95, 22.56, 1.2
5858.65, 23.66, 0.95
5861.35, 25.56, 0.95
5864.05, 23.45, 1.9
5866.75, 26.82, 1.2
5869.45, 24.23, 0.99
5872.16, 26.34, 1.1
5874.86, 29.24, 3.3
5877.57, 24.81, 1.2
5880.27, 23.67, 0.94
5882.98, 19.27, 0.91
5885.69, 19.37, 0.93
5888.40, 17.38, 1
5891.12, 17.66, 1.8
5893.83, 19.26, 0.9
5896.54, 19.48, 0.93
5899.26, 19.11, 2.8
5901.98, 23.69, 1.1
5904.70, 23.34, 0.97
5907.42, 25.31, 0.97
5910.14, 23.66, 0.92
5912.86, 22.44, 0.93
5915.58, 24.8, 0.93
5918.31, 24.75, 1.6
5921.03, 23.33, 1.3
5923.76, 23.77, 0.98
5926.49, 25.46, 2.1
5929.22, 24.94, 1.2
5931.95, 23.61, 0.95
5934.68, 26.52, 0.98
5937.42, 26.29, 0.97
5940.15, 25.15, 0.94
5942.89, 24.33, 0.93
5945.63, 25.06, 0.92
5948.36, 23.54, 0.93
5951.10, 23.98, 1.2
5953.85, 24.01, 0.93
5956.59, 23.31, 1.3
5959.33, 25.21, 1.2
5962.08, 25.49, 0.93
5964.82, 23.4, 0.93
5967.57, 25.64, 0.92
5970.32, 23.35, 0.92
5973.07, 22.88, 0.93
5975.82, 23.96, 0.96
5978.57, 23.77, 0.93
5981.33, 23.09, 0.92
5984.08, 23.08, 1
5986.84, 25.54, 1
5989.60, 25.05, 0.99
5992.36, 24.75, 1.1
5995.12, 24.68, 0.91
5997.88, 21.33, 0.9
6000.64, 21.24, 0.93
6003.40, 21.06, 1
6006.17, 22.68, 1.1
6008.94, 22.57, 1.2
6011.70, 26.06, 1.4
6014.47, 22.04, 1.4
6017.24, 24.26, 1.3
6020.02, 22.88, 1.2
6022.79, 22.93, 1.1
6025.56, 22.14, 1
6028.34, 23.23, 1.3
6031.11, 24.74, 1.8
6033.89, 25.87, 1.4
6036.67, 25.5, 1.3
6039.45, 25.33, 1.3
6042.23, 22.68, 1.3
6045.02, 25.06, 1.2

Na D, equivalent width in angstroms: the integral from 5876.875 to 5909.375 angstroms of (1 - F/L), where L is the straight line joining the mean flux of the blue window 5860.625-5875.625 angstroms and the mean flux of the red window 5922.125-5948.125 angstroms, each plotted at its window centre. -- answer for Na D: 5.7 angstroms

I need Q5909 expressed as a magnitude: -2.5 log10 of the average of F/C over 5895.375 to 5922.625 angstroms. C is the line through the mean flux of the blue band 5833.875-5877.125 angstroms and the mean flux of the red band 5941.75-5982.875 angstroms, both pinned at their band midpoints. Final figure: 0.06 mag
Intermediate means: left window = 24.5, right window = 24.1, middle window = 23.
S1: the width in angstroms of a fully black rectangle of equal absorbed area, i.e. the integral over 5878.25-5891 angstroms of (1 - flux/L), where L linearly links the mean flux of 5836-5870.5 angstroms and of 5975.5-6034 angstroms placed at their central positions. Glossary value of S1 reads 2.1 angstroms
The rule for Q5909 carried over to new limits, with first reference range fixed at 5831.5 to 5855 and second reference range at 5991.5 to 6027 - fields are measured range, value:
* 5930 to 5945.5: -0.08 mag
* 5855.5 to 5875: -0.06 mag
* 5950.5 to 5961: -0.04 mag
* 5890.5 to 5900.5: 0.23 mag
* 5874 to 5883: -0.05 mag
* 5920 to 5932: -0.04 mag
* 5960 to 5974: -0.05 mag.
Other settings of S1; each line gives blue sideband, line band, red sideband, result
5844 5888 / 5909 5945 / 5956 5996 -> -0.90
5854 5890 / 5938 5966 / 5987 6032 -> -1.26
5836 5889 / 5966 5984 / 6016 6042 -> 0.15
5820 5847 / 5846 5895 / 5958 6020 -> 3.41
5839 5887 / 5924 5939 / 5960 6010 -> -0.96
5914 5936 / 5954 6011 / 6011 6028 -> 0.38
